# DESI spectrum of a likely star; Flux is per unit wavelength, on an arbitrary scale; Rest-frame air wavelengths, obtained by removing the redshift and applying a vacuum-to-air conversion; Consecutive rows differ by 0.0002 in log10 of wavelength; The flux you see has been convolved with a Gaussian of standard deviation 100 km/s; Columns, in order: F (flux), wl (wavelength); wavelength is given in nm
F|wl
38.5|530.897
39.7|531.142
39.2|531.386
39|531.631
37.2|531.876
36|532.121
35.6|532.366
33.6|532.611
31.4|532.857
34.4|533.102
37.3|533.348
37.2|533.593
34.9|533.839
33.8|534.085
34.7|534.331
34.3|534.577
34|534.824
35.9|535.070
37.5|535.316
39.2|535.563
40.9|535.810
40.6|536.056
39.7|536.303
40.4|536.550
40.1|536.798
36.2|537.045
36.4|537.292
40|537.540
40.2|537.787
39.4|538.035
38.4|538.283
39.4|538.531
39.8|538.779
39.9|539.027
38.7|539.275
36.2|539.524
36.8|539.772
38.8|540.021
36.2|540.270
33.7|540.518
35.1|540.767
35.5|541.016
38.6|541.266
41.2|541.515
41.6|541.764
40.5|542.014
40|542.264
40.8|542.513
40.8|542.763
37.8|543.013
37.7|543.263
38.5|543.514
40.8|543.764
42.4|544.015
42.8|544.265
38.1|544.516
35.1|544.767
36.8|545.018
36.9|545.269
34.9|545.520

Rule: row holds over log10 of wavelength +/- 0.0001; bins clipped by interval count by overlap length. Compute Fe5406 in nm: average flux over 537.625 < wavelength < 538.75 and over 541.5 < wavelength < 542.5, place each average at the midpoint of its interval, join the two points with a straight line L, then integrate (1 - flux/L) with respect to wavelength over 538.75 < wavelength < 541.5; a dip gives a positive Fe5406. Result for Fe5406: 0.194 nm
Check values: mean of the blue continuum 39.4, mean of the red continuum 40.8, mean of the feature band 37.3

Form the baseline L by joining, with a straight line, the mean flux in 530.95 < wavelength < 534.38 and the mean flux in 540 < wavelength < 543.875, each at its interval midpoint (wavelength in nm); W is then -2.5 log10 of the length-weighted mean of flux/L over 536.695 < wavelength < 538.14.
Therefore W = -0.04 mag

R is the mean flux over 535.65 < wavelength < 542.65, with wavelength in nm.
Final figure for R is 38.8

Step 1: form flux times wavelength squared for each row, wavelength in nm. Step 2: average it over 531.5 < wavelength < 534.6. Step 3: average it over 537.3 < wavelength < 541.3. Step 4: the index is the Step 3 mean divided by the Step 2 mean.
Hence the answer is 1.10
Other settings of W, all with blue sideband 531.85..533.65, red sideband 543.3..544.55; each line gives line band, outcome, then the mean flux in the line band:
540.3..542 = 0.041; 37.7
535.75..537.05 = -0.085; 39.9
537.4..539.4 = -0.045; 39.4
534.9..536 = -0.055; 38.4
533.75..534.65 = 0.045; 34.4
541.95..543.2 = -0.001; 39.9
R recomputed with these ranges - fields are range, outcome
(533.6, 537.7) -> 37.4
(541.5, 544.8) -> 39.9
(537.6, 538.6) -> 39.4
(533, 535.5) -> 35.5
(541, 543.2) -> 39.8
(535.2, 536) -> 39.3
